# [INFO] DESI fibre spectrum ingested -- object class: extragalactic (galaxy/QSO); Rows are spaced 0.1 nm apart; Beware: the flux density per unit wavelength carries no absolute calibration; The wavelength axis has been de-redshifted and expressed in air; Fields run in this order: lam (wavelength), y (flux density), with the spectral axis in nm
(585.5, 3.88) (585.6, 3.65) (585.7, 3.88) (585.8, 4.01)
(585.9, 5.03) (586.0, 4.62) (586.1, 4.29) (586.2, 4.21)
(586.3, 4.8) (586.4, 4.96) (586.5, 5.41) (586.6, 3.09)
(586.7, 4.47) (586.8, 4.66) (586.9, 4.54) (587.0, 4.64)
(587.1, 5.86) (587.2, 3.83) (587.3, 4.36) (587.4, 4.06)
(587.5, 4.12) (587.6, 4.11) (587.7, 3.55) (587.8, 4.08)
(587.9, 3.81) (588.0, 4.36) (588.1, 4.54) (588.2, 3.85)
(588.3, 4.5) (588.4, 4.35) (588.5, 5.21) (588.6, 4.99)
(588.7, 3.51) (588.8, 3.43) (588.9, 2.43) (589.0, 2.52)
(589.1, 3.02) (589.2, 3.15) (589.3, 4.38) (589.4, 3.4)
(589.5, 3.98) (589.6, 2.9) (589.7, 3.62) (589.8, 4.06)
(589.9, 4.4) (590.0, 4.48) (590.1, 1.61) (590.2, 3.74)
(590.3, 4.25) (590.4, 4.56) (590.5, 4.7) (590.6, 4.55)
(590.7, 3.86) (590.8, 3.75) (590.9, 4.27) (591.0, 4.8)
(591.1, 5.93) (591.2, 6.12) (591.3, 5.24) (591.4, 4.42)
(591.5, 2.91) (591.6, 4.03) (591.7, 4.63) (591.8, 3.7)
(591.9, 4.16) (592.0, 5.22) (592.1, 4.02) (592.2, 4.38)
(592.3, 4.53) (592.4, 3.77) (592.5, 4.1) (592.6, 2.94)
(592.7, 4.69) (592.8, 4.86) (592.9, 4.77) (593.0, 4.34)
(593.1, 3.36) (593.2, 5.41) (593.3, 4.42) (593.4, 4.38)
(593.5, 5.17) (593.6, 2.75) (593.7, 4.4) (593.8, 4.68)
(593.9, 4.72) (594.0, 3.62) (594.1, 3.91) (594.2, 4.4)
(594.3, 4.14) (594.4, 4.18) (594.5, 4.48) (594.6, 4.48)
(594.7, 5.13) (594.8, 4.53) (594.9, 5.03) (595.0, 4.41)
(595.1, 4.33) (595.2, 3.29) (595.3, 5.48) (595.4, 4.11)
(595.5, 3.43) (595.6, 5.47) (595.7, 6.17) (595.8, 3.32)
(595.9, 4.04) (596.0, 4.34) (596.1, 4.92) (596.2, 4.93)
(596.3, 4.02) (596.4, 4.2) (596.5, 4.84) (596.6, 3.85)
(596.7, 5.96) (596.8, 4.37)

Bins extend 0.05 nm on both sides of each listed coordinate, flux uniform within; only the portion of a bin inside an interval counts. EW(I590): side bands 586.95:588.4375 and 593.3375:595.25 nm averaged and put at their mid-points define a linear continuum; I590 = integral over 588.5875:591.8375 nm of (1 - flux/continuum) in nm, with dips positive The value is 0.24 nm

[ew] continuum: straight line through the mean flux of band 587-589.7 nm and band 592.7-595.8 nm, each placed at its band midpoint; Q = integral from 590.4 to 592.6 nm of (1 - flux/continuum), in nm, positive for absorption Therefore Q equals -0.10 nm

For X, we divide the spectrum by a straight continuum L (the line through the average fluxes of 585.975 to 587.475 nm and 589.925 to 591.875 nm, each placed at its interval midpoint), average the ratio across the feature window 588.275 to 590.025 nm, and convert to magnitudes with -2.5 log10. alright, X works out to 0.16 mag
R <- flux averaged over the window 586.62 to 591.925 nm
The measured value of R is 4.11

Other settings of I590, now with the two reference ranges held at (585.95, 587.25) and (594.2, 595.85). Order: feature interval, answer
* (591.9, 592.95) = 0.05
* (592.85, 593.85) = 0.03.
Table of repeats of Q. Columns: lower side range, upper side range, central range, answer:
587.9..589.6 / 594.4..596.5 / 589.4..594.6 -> -0.104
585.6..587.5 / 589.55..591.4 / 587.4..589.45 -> 0.234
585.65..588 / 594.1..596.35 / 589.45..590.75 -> 0.149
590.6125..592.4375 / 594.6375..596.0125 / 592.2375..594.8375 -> 0.095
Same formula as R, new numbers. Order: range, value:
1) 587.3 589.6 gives 3.87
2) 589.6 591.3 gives 4.28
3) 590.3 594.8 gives 4.38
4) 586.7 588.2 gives 4.31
